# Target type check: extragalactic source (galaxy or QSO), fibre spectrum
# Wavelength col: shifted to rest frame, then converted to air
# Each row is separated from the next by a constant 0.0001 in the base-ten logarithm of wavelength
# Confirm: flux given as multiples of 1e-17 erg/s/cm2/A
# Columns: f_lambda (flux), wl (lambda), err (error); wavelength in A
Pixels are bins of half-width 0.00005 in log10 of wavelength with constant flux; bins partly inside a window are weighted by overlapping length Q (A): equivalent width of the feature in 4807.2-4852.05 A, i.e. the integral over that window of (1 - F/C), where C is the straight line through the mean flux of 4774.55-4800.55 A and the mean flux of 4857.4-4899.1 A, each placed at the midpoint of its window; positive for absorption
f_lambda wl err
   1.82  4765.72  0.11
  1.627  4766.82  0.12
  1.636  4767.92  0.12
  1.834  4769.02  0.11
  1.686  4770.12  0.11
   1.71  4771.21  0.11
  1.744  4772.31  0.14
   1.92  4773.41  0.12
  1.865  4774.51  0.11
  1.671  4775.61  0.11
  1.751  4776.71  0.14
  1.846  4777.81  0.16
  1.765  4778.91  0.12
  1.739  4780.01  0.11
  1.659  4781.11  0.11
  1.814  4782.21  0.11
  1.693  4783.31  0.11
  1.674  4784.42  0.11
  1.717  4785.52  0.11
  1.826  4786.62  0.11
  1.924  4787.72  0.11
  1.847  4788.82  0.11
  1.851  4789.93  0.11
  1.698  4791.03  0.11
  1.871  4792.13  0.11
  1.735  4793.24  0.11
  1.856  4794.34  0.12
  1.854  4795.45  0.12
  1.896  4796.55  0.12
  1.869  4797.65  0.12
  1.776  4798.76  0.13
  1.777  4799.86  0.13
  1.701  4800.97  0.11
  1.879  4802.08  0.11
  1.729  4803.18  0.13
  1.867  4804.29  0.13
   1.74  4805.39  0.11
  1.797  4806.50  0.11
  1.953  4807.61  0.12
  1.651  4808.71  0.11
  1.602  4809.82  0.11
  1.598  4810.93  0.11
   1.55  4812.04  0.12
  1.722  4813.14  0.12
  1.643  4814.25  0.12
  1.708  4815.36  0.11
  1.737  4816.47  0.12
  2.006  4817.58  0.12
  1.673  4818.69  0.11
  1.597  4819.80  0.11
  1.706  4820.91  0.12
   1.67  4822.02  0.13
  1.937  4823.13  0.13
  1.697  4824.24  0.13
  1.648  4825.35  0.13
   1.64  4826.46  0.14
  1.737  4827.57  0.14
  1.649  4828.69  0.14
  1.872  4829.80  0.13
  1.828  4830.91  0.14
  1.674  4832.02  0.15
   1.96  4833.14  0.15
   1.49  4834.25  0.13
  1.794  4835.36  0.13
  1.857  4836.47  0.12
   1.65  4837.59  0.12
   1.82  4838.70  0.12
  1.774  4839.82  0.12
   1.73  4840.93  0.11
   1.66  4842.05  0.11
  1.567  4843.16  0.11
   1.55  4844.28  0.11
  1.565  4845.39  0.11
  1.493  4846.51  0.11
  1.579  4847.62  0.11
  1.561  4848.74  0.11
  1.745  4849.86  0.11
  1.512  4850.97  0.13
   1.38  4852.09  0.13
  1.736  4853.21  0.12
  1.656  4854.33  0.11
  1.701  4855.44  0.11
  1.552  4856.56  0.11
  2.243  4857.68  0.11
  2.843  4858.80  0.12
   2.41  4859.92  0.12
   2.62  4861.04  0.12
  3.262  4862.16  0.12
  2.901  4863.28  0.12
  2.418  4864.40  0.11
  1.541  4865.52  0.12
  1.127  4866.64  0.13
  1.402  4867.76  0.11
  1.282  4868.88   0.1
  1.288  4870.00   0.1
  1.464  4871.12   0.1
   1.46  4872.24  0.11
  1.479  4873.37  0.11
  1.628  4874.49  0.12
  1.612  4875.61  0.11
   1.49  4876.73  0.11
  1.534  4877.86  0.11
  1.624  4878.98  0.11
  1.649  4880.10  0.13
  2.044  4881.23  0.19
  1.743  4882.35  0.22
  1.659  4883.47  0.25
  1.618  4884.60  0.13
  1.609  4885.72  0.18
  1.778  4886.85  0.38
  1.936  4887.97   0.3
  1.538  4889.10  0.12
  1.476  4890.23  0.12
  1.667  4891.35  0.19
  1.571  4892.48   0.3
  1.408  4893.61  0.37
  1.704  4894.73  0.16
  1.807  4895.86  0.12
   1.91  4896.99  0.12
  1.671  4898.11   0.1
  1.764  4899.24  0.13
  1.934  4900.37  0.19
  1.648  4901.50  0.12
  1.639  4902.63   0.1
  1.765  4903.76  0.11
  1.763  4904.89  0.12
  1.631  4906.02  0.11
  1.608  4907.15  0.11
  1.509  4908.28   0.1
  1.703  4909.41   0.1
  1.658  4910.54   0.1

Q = 2.5 A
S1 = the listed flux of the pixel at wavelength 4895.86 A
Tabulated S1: 1.807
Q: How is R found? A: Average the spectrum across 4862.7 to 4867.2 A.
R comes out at 2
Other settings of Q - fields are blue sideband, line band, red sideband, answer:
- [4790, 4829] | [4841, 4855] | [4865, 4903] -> 0.73 A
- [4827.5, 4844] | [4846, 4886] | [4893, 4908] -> -1.26 A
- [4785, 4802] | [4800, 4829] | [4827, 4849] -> 0.51 A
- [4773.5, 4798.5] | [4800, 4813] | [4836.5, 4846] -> 0.11 A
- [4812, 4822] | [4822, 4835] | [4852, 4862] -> 0.60 A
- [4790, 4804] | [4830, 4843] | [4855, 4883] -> 0.60 A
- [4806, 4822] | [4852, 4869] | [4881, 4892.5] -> -3.44 A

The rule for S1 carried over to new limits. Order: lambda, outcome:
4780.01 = 1.739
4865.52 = 1.541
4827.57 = 1.737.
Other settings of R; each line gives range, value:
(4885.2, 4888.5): 1.78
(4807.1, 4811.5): 1.7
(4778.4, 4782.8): 1.75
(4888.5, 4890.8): 1.51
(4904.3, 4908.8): 1.63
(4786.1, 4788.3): 1.88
